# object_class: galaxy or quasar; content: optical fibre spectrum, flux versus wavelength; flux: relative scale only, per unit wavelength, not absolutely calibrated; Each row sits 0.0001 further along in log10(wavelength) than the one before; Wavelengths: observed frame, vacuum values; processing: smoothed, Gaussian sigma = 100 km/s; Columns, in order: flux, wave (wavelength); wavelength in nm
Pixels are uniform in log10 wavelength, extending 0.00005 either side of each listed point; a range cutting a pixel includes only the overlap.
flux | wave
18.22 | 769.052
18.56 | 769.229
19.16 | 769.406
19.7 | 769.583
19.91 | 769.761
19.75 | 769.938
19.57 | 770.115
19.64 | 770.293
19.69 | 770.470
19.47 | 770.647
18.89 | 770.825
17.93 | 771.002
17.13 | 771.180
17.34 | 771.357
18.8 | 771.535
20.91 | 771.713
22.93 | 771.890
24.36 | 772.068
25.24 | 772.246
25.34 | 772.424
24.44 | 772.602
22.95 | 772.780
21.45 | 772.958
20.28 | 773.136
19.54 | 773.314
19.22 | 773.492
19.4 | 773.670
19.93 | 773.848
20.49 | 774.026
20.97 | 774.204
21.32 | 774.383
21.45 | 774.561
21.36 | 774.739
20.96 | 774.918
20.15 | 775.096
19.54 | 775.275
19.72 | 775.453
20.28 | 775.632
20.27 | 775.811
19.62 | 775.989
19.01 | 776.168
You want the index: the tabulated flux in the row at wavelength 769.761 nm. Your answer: 19.91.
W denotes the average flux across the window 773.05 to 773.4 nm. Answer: 19.9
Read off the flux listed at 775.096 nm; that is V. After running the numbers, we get 20.15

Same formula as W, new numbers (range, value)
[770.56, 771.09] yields 18.8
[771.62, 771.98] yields 21.9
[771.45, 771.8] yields 19.8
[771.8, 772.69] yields 24.5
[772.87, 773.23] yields 20.8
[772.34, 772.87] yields 24.2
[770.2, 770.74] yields 19.6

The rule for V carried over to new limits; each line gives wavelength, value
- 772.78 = 22.95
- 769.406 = 19.16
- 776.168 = 19.01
